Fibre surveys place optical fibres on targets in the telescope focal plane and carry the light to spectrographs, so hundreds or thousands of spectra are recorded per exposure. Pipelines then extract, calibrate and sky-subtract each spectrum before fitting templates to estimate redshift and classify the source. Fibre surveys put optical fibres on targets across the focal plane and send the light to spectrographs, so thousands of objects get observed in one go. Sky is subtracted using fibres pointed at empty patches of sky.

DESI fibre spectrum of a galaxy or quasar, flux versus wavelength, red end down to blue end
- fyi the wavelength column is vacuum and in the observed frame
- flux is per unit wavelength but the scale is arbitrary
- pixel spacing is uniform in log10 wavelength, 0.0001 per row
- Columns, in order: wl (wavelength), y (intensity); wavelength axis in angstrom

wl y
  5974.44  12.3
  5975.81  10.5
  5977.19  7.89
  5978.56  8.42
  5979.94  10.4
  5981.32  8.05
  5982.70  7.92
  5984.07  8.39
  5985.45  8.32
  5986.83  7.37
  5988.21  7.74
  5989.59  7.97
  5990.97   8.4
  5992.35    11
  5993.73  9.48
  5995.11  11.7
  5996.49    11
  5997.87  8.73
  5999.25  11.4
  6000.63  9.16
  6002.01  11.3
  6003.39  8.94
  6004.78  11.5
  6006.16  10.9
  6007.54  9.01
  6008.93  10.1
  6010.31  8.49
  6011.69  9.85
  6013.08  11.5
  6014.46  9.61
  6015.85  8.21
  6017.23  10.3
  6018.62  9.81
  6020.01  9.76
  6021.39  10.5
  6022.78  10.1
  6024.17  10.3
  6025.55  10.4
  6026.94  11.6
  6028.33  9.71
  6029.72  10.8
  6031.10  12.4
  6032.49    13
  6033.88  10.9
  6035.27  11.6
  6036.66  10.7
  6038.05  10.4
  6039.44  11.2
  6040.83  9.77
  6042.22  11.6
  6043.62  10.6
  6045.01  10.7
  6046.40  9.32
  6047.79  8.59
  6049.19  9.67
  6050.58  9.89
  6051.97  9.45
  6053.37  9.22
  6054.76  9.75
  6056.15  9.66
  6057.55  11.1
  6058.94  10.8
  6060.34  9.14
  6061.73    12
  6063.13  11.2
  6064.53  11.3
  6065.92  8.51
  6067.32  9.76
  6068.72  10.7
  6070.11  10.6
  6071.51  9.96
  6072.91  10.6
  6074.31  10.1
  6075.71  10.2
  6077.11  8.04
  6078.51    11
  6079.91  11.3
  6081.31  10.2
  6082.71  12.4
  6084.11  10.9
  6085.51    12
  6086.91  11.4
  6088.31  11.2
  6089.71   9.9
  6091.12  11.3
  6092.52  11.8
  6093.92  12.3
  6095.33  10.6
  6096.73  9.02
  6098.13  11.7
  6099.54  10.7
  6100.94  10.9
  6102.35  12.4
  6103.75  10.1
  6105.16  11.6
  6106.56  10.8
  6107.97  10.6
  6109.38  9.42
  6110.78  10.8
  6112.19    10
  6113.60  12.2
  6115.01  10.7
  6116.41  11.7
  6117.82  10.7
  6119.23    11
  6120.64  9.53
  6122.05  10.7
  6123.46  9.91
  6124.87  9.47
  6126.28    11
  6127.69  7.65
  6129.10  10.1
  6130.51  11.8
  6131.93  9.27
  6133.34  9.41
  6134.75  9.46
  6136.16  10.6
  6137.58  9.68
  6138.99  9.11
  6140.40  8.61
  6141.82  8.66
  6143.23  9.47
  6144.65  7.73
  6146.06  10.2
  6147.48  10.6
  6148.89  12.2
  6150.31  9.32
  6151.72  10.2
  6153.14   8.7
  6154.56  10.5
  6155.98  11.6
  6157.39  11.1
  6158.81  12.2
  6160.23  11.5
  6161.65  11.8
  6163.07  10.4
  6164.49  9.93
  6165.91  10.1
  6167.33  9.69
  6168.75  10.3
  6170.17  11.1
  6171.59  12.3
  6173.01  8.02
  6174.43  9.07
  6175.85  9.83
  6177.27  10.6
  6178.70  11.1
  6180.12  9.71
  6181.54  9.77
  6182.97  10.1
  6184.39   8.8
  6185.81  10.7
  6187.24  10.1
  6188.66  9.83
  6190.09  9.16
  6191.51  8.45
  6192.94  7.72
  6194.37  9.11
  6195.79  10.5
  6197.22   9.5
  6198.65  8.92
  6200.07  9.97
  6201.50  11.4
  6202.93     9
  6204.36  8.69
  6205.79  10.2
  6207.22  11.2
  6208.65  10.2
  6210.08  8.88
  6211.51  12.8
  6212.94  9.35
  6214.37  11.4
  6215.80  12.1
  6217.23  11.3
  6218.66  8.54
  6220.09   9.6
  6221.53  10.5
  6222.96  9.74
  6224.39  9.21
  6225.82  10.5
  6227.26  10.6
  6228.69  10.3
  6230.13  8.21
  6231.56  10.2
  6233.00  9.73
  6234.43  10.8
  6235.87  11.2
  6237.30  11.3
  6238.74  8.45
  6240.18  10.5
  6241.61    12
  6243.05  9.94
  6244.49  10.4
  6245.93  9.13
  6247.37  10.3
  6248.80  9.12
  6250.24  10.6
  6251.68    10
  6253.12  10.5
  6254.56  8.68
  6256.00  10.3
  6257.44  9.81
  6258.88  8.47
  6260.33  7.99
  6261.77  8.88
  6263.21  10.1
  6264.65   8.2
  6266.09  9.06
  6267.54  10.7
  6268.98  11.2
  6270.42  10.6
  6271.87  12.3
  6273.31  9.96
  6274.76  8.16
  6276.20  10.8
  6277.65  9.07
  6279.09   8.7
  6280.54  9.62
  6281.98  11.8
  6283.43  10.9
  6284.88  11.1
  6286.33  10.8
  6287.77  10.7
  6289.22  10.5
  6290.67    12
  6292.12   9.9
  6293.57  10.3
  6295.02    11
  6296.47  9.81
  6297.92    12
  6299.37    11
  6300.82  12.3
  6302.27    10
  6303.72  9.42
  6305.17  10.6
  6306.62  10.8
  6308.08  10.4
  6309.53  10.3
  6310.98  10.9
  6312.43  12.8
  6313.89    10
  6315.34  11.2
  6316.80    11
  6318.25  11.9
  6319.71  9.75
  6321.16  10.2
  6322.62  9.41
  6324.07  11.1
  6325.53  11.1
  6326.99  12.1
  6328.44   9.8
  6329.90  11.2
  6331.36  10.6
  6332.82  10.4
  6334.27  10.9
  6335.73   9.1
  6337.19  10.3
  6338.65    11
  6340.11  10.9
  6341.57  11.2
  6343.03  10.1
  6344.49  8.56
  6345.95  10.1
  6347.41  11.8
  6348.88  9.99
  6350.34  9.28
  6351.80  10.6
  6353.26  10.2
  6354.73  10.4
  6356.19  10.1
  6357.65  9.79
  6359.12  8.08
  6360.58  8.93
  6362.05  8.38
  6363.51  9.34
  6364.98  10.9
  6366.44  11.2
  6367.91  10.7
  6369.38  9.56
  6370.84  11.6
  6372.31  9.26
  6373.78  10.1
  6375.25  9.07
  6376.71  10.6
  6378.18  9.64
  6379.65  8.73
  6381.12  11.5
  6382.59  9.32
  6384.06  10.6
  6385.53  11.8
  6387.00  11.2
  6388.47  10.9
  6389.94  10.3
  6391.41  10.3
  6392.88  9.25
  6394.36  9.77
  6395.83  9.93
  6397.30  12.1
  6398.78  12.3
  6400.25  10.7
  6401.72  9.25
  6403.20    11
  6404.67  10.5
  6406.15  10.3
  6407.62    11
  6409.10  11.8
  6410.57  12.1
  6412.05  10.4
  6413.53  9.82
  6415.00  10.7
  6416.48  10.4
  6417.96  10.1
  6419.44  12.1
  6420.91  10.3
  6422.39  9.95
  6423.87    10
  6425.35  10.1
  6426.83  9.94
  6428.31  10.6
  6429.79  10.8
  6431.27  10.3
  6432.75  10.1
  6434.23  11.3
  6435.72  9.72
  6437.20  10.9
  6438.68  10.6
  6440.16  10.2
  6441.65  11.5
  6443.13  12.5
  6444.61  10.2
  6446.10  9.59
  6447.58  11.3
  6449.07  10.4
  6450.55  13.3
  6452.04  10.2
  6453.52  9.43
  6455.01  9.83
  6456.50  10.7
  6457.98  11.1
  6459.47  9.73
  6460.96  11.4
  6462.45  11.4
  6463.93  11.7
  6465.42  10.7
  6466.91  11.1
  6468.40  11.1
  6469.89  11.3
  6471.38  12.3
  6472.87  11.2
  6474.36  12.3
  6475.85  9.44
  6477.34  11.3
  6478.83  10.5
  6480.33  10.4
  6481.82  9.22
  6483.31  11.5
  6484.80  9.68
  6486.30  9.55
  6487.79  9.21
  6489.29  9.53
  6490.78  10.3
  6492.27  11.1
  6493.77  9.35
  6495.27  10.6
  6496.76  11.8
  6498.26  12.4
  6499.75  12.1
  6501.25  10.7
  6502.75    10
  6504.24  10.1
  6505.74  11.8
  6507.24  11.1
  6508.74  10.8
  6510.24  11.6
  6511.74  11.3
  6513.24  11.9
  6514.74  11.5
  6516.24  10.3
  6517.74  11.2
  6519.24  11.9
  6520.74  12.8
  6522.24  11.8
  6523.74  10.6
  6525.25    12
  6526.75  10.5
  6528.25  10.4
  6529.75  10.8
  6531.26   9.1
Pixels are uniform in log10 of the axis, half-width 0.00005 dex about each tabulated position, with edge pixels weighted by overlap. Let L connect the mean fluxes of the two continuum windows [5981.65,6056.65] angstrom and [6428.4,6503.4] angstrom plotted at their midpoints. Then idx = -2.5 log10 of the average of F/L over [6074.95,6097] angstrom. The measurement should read -0.08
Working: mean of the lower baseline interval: 9.99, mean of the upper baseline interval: 10.7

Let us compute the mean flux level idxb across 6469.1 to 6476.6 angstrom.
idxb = 11.3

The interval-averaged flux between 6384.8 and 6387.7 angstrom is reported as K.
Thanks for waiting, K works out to 11.5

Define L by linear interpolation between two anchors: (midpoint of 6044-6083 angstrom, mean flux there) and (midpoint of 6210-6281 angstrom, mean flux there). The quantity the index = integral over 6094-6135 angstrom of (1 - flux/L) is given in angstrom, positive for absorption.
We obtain -1.5 angstrom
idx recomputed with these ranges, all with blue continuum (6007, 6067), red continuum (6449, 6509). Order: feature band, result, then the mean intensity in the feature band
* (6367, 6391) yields 0.04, 10.3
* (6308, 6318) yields -0.04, 11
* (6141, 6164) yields 0.00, 10.4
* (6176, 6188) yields 0.04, 10.1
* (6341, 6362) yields 0.08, 9.88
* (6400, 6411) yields -0.01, 10.8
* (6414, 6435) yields 0.03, 10.5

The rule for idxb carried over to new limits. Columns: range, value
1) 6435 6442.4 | 10.6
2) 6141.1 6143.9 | 9.05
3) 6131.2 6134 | 9.33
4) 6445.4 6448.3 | 10.5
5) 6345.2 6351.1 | 10.3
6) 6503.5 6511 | 11.1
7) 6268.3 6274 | 11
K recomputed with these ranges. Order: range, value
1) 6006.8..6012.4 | 9.38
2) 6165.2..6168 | 9.9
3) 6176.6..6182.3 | 10.3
